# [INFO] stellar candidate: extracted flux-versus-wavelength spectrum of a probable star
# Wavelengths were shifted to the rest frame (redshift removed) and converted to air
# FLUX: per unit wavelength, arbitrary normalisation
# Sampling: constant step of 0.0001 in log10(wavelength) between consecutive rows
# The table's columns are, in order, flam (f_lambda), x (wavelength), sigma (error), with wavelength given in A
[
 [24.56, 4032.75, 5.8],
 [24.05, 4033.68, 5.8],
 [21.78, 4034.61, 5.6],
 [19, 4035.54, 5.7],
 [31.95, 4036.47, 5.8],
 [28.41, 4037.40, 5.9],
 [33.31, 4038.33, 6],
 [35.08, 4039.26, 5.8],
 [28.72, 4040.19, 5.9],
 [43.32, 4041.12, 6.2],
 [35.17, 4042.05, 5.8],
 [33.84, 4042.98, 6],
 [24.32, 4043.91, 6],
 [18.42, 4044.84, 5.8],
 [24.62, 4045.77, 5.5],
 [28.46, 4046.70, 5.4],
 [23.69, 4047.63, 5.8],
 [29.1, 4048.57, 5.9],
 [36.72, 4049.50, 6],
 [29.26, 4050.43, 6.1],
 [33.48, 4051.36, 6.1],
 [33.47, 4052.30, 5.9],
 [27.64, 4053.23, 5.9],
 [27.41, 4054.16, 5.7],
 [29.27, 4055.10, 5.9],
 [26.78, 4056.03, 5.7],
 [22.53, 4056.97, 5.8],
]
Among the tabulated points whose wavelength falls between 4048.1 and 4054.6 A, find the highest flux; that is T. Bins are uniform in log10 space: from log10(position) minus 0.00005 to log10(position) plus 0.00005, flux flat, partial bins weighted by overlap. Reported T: 36.72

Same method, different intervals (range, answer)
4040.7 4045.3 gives 43.32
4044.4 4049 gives 29.1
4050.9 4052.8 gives 33.48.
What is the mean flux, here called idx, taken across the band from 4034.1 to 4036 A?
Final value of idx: 20.5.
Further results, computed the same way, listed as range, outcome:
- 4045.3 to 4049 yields 26.4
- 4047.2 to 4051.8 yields 30.5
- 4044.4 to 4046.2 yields 21.5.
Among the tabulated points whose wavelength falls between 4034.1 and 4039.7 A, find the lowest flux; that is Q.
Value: 19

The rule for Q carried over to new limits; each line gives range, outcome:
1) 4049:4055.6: 27.41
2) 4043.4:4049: 18.42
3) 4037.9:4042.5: 28.72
